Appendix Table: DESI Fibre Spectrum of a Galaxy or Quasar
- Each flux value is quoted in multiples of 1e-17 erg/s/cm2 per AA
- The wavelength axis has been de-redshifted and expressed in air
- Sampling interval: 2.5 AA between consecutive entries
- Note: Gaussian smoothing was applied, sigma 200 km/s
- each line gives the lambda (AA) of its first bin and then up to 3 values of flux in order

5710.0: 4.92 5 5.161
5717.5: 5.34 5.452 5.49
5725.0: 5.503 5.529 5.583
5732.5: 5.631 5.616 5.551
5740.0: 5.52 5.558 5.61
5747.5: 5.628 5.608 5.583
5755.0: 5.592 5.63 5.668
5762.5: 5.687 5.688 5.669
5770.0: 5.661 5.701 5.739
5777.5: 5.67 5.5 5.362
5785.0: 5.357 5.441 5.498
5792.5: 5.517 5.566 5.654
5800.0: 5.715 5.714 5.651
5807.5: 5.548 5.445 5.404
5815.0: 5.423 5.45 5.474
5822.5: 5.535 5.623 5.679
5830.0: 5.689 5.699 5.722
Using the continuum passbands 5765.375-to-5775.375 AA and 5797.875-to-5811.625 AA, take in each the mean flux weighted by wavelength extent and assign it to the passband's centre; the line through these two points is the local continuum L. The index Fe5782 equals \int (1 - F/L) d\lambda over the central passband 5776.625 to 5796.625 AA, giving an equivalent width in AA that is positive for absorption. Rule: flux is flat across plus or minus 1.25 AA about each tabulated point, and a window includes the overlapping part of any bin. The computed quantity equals 0.6 AA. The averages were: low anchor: 5.69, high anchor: 5.61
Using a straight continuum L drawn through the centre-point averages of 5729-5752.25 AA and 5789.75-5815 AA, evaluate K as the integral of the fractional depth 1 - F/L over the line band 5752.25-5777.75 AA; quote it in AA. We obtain -0.39 AA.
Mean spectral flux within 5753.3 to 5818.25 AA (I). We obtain 5.58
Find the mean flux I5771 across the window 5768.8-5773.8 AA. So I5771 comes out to 5.68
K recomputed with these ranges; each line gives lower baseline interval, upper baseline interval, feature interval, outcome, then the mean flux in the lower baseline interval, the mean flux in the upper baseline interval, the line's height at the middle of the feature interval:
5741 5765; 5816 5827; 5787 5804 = -0.09 AA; 5.62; 5.53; 5.56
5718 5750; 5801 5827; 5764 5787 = -0.19 AA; 5.55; 5.53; 5.54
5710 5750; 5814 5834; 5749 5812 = -0.78 AA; 5.46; 5.58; 5.52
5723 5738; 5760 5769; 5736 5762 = 0.14 AA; 5.57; 5.68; 5.63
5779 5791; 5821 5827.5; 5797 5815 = -0.19 AA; 5.43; 5.59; 5.52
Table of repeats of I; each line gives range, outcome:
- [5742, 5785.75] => 5.61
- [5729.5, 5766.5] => 5.61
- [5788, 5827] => 5.55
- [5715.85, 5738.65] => 5.52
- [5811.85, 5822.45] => 5.45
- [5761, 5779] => 5.68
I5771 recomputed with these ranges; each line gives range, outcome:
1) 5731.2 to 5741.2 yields 5.58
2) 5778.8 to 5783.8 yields 5.43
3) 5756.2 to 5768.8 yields 5.67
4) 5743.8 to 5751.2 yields 5.62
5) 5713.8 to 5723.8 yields 5.36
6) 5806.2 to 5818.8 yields 5.45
